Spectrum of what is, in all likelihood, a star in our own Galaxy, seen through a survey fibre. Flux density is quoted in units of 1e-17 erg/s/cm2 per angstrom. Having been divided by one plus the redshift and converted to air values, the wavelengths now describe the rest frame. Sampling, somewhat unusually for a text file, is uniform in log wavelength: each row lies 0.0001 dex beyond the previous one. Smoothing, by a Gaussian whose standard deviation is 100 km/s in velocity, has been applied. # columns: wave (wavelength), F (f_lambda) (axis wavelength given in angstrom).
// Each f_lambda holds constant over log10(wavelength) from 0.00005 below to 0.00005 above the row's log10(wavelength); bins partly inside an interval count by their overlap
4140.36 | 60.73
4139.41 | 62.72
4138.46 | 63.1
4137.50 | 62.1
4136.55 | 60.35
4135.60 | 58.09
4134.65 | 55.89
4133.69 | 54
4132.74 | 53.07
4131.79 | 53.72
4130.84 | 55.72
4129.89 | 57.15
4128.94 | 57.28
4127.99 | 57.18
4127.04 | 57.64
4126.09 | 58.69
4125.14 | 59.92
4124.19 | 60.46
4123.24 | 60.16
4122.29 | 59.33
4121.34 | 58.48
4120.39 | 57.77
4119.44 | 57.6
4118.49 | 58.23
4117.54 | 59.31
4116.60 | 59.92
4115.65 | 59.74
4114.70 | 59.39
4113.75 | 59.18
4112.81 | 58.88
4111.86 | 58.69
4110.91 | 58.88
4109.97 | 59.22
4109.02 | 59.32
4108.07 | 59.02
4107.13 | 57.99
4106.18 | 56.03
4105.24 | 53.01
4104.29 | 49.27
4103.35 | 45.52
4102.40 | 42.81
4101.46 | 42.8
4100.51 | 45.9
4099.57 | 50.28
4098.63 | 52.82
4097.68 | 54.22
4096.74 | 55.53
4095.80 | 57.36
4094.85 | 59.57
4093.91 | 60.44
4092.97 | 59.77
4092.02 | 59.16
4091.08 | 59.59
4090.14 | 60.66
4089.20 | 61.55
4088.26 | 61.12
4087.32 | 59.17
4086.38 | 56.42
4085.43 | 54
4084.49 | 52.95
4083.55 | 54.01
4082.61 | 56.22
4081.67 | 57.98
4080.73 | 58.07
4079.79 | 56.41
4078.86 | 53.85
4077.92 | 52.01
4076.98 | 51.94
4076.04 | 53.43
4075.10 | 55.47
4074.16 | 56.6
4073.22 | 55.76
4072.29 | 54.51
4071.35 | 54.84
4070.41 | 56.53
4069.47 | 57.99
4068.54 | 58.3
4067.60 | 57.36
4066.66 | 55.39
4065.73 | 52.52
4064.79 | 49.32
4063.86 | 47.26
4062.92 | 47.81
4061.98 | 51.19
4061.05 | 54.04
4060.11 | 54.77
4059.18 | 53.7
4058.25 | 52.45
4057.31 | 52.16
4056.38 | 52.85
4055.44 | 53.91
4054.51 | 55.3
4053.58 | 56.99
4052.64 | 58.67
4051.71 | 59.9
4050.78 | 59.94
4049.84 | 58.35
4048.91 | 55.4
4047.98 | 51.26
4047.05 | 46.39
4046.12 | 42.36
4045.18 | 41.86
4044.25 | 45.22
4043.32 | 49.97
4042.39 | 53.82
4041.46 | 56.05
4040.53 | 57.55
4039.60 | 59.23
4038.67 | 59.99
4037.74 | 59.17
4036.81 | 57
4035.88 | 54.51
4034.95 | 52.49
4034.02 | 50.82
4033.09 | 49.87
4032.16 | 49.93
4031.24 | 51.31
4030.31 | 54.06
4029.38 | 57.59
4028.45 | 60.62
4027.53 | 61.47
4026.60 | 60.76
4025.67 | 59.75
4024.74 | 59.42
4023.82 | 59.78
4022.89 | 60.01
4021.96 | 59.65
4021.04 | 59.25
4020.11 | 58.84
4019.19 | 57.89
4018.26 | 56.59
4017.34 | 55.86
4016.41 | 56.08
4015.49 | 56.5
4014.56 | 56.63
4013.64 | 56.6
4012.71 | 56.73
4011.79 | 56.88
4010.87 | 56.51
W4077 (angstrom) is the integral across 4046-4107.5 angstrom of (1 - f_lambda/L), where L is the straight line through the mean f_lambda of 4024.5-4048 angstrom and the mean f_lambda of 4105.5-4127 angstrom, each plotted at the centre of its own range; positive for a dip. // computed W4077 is 2.1 angstrom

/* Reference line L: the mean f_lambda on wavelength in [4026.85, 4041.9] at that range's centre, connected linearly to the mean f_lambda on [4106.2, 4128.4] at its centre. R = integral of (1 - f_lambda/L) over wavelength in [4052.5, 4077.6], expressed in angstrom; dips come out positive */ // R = 1.3 angstrom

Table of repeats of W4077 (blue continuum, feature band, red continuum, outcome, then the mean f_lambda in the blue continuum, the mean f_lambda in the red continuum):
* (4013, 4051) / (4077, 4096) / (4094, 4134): -0.5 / 55.3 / 56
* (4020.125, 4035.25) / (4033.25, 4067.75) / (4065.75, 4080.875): 1.7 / 56.8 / 55.4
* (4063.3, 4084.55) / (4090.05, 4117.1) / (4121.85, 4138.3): 0.3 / 54.7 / 57.8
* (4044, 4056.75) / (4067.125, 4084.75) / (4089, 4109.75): -0.6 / 52.8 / 54.6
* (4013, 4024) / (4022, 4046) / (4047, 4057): 0.7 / 57.7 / 55.7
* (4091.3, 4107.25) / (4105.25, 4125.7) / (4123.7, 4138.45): -1.3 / 53.1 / 57.6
